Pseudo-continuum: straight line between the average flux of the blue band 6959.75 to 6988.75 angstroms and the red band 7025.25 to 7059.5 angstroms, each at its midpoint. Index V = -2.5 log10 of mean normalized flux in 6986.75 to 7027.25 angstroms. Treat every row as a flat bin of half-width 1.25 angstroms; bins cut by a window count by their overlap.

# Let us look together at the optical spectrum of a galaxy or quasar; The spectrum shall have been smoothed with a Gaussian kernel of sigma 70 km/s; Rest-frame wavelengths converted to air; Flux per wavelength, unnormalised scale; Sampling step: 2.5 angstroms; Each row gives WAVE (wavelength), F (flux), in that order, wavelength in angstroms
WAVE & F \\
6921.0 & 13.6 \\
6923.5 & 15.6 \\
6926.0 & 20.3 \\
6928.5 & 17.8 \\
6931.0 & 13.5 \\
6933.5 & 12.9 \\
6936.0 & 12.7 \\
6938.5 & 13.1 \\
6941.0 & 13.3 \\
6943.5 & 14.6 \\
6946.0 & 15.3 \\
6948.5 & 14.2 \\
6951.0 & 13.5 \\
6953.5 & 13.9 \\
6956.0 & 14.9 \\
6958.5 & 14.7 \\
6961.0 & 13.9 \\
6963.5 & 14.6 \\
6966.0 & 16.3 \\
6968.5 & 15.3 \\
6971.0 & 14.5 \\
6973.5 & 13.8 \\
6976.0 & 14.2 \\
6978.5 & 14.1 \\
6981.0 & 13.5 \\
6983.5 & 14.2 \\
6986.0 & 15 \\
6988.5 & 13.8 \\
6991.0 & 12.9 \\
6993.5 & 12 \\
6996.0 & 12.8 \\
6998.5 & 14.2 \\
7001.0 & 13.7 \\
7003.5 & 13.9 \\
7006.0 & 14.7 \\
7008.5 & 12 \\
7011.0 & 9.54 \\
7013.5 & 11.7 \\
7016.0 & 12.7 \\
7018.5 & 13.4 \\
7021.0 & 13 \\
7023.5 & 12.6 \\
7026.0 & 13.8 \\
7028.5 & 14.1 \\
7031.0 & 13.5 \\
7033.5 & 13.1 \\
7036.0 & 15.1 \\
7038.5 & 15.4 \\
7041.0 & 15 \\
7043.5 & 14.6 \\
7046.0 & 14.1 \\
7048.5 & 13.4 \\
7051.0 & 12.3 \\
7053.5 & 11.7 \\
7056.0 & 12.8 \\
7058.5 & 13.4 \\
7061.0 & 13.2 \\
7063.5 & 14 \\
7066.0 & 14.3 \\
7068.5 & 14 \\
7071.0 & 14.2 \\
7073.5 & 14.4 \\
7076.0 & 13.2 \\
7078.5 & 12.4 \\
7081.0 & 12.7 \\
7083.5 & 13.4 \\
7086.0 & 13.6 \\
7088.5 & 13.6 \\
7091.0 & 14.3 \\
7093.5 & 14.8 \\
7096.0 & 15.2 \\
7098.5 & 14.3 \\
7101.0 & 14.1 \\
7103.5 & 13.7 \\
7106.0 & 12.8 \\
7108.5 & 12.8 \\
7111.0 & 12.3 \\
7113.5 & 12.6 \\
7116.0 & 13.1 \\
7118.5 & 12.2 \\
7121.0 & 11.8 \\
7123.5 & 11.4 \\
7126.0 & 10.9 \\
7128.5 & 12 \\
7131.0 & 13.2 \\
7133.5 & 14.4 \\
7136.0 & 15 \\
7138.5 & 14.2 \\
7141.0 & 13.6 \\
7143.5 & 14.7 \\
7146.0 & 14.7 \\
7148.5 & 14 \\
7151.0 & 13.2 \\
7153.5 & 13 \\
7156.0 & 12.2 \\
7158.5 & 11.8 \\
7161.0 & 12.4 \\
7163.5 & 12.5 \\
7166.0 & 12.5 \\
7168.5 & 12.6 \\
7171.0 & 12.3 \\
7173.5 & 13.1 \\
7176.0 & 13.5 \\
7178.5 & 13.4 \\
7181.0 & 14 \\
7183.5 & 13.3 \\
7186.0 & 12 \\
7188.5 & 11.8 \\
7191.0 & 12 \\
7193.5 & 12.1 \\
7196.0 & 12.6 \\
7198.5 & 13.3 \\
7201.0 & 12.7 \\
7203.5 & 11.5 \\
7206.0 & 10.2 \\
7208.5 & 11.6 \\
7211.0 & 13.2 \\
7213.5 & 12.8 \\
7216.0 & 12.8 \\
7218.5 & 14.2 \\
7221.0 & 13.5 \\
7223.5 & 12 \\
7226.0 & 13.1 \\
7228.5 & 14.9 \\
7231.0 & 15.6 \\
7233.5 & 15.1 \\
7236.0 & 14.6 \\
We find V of 0.093 mag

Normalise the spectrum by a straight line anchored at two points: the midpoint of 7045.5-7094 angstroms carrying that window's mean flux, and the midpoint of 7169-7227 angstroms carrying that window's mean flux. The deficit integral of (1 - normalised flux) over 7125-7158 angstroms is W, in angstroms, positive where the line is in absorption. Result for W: -1.13 angstroms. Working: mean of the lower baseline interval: 13.5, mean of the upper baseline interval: 12.6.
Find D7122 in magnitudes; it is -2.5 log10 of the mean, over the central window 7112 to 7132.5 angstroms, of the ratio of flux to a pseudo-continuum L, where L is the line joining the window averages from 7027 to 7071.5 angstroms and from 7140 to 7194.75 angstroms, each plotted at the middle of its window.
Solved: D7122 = 0.09 mag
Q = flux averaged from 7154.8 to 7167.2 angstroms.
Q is 12.3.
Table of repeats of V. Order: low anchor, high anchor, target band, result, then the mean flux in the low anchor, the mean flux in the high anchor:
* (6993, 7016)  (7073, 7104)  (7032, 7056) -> -0.04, 12.7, 13.8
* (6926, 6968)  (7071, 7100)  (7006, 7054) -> 0.07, 14.5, 13.8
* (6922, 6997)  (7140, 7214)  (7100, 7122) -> 0.04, 14.4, 12.8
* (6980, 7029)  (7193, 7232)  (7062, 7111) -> -0.06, 13.2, 12.9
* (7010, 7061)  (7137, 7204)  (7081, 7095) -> -0.06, 13.3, 12.9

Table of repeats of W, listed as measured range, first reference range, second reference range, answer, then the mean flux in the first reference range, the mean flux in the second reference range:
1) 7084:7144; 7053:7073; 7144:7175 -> -0.6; 13.6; 12.9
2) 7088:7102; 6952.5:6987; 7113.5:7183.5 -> -1.0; 14.5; 13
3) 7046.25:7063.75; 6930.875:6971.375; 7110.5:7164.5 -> 0.7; 14.2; 13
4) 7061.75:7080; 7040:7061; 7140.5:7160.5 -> -0.5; 13.4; 13.4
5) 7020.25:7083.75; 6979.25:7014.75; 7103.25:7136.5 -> -3.4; 13.2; 12.6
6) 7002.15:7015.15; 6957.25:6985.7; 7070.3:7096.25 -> 1.7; 14.5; 13.7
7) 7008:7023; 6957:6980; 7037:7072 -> 2.2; 14.6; 13.7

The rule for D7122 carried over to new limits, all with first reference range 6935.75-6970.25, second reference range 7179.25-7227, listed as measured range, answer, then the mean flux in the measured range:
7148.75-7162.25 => 0.02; 12.6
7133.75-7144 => -0.11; 14.4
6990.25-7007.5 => 0.05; 13.5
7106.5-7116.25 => 0.05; 12.7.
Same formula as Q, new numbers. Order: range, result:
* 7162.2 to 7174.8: 12.6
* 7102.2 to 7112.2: 12.9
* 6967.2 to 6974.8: 14.5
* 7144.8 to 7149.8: 14.3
